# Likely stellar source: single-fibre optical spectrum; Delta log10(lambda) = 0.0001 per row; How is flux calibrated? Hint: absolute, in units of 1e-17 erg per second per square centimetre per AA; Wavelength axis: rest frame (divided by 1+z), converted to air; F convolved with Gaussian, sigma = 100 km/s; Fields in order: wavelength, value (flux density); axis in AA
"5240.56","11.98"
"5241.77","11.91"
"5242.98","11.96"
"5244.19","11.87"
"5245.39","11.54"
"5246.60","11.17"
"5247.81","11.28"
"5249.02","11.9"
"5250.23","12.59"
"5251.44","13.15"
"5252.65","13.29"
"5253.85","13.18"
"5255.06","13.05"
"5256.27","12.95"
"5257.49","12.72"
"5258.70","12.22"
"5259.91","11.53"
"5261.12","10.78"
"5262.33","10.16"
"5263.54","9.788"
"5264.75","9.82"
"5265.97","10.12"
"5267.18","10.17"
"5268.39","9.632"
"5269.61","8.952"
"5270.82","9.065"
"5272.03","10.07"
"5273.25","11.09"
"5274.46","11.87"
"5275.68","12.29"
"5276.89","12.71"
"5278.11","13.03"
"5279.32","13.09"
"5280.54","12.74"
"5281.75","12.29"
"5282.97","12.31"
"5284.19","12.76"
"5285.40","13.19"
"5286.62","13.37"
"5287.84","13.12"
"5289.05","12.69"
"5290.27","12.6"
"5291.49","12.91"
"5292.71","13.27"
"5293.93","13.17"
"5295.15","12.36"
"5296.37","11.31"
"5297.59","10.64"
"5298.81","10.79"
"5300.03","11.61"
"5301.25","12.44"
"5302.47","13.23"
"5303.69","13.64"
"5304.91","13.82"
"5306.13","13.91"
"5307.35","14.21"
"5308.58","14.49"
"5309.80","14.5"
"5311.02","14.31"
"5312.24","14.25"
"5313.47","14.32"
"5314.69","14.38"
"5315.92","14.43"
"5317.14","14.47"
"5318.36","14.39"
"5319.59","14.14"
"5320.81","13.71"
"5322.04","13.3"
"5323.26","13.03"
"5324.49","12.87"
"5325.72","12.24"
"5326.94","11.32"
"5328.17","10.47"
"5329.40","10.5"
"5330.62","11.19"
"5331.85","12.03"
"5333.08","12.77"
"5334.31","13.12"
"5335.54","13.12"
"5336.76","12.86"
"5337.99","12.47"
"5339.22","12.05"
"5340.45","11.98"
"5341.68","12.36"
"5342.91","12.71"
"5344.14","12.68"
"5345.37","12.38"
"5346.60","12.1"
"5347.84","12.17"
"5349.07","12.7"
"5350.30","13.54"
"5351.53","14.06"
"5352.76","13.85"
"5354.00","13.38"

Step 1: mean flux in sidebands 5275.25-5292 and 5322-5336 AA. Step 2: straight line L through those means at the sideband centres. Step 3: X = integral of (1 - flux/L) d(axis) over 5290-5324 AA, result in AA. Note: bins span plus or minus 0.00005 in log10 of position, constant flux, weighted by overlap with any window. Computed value -2.51 AA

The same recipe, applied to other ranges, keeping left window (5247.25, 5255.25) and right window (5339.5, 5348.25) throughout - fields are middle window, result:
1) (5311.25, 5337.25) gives -1.3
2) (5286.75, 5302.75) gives 0.2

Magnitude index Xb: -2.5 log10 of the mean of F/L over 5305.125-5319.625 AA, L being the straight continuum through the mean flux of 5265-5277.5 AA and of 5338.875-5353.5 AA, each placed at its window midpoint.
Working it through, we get -0.214 mag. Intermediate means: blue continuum 10.6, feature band 14.3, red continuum 12.7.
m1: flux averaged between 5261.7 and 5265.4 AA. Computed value 9.92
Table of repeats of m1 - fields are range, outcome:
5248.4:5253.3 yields 12.7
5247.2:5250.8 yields 11.9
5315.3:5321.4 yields 14.2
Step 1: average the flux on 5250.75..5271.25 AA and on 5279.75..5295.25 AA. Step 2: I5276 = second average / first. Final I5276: 1.1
